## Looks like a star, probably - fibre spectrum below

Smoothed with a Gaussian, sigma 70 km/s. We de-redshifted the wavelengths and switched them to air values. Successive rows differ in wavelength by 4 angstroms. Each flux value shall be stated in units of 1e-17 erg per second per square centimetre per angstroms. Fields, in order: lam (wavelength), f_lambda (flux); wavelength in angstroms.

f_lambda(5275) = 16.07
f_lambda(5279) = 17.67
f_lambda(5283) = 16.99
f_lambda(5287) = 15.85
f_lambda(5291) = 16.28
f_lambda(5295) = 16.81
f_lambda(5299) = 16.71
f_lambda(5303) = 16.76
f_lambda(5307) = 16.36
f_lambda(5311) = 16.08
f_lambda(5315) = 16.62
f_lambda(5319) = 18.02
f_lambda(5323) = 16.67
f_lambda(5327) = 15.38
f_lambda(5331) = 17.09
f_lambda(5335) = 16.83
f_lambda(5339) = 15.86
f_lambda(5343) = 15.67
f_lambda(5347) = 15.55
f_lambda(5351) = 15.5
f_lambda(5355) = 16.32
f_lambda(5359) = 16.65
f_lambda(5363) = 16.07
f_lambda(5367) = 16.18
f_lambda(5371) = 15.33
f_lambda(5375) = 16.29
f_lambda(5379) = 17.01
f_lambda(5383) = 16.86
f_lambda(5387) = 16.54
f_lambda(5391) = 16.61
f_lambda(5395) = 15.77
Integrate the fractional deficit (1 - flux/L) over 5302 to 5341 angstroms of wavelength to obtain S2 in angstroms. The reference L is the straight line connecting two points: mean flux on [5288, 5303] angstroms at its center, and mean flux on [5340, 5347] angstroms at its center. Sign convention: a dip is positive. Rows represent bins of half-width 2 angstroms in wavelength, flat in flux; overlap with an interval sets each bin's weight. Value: -1.2 angstroms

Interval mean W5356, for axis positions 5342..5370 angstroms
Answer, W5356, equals 16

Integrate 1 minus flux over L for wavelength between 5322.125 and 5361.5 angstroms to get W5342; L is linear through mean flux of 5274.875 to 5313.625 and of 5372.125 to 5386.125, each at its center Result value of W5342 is 1.11 angstroms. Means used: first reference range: 16.6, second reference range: 16.6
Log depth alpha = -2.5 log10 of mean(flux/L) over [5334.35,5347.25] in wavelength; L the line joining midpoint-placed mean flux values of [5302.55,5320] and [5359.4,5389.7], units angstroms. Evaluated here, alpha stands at 0.04 mag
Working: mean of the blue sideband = 16.7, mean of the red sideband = 16.3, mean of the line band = 15.9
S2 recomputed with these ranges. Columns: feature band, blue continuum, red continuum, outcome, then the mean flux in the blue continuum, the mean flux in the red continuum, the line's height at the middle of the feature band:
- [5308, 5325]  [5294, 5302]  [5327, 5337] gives -0.1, 16.8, 16.6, 16.7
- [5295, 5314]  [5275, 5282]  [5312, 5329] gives 0.3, 17.1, 16.6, 16.8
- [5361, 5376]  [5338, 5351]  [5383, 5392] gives 0.2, 15.7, 16.6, 16.2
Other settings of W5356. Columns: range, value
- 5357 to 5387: 16.4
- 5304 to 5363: 16.3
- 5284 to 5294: 16.2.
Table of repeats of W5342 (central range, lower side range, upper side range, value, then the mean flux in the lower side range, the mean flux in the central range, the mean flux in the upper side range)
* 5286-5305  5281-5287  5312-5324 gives 0.28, 16.6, 16.5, 17.1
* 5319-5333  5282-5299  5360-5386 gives -0.18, 16.5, 16.6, 16.3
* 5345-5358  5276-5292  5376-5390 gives 0.68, 16.7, 15.9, 16.8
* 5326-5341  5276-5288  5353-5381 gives 0.13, 16.9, 16.4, 16.3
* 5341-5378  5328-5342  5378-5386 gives 1.53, 16.4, 16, 16.9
